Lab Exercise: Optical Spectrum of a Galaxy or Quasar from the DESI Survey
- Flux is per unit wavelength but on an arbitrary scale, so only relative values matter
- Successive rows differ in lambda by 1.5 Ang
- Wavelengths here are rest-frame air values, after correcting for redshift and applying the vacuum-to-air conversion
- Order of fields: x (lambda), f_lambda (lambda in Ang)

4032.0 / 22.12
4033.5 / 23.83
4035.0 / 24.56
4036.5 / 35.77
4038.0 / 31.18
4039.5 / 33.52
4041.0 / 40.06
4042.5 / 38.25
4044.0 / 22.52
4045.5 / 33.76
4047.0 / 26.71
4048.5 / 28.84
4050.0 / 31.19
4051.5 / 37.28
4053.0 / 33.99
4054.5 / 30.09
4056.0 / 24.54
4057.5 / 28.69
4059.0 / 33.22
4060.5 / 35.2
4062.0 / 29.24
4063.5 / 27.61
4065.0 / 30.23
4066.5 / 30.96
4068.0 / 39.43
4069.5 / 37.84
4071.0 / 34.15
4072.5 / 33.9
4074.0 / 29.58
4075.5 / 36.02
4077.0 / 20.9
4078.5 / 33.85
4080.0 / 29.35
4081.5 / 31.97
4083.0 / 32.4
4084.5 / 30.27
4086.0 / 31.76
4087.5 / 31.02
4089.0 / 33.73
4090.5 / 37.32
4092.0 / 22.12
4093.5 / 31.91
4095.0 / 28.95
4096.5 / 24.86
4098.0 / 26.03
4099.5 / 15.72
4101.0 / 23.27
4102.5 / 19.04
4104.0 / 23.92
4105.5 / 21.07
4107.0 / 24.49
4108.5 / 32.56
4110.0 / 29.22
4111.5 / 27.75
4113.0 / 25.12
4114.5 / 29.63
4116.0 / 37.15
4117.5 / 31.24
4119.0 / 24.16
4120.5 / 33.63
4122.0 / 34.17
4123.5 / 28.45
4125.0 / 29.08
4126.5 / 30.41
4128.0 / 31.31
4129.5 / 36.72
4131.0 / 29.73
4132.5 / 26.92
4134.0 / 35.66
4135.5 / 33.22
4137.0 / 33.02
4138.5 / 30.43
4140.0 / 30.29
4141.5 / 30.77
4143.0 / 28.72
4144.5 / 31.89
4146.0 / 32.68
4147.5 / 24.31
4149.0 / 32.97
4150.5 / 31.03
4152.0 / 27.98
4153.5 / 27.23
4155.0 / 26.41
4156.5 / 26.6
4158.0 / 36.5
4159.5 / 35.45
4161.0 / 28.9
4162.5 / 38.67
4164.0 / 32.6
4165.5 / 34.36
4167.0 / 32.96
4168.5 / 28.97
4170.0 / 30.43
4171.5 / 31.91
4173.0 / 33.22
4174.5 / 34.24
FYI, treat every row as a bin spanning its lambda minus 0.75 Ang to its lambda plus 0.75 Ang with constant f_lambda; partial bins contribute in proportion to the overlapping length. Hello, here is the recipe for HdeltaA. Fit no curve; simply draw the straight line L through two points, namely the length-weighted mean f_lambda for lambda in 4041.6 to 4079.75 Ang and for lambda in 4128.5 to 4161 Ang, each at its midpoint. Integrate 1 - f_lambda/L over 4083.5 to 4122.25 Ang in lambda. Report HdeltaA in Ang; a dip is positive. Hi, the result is 3.9 Ang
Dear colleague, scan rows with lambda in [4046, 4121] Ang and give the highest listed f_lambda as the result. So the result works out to 39.43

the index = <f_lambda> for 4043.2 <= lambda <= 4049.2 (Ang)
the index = 28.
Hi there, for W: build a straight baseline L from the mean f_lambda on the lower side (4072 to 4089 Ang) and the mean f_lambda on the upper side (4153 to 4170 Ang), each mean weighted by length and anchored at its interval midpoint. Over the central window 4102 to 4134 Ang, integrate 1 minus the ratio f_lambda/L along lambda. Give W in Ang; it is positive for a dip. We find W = 2.34 Ang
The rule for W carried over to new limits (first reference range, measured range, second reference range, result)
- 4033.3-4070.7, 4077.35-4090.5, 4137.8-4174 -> -0.12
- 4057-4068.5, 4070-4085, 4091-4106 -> -1.50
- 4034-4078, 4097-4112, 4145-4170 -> 3.41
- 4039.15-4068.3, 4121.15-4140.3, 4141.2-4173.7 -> -0.17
